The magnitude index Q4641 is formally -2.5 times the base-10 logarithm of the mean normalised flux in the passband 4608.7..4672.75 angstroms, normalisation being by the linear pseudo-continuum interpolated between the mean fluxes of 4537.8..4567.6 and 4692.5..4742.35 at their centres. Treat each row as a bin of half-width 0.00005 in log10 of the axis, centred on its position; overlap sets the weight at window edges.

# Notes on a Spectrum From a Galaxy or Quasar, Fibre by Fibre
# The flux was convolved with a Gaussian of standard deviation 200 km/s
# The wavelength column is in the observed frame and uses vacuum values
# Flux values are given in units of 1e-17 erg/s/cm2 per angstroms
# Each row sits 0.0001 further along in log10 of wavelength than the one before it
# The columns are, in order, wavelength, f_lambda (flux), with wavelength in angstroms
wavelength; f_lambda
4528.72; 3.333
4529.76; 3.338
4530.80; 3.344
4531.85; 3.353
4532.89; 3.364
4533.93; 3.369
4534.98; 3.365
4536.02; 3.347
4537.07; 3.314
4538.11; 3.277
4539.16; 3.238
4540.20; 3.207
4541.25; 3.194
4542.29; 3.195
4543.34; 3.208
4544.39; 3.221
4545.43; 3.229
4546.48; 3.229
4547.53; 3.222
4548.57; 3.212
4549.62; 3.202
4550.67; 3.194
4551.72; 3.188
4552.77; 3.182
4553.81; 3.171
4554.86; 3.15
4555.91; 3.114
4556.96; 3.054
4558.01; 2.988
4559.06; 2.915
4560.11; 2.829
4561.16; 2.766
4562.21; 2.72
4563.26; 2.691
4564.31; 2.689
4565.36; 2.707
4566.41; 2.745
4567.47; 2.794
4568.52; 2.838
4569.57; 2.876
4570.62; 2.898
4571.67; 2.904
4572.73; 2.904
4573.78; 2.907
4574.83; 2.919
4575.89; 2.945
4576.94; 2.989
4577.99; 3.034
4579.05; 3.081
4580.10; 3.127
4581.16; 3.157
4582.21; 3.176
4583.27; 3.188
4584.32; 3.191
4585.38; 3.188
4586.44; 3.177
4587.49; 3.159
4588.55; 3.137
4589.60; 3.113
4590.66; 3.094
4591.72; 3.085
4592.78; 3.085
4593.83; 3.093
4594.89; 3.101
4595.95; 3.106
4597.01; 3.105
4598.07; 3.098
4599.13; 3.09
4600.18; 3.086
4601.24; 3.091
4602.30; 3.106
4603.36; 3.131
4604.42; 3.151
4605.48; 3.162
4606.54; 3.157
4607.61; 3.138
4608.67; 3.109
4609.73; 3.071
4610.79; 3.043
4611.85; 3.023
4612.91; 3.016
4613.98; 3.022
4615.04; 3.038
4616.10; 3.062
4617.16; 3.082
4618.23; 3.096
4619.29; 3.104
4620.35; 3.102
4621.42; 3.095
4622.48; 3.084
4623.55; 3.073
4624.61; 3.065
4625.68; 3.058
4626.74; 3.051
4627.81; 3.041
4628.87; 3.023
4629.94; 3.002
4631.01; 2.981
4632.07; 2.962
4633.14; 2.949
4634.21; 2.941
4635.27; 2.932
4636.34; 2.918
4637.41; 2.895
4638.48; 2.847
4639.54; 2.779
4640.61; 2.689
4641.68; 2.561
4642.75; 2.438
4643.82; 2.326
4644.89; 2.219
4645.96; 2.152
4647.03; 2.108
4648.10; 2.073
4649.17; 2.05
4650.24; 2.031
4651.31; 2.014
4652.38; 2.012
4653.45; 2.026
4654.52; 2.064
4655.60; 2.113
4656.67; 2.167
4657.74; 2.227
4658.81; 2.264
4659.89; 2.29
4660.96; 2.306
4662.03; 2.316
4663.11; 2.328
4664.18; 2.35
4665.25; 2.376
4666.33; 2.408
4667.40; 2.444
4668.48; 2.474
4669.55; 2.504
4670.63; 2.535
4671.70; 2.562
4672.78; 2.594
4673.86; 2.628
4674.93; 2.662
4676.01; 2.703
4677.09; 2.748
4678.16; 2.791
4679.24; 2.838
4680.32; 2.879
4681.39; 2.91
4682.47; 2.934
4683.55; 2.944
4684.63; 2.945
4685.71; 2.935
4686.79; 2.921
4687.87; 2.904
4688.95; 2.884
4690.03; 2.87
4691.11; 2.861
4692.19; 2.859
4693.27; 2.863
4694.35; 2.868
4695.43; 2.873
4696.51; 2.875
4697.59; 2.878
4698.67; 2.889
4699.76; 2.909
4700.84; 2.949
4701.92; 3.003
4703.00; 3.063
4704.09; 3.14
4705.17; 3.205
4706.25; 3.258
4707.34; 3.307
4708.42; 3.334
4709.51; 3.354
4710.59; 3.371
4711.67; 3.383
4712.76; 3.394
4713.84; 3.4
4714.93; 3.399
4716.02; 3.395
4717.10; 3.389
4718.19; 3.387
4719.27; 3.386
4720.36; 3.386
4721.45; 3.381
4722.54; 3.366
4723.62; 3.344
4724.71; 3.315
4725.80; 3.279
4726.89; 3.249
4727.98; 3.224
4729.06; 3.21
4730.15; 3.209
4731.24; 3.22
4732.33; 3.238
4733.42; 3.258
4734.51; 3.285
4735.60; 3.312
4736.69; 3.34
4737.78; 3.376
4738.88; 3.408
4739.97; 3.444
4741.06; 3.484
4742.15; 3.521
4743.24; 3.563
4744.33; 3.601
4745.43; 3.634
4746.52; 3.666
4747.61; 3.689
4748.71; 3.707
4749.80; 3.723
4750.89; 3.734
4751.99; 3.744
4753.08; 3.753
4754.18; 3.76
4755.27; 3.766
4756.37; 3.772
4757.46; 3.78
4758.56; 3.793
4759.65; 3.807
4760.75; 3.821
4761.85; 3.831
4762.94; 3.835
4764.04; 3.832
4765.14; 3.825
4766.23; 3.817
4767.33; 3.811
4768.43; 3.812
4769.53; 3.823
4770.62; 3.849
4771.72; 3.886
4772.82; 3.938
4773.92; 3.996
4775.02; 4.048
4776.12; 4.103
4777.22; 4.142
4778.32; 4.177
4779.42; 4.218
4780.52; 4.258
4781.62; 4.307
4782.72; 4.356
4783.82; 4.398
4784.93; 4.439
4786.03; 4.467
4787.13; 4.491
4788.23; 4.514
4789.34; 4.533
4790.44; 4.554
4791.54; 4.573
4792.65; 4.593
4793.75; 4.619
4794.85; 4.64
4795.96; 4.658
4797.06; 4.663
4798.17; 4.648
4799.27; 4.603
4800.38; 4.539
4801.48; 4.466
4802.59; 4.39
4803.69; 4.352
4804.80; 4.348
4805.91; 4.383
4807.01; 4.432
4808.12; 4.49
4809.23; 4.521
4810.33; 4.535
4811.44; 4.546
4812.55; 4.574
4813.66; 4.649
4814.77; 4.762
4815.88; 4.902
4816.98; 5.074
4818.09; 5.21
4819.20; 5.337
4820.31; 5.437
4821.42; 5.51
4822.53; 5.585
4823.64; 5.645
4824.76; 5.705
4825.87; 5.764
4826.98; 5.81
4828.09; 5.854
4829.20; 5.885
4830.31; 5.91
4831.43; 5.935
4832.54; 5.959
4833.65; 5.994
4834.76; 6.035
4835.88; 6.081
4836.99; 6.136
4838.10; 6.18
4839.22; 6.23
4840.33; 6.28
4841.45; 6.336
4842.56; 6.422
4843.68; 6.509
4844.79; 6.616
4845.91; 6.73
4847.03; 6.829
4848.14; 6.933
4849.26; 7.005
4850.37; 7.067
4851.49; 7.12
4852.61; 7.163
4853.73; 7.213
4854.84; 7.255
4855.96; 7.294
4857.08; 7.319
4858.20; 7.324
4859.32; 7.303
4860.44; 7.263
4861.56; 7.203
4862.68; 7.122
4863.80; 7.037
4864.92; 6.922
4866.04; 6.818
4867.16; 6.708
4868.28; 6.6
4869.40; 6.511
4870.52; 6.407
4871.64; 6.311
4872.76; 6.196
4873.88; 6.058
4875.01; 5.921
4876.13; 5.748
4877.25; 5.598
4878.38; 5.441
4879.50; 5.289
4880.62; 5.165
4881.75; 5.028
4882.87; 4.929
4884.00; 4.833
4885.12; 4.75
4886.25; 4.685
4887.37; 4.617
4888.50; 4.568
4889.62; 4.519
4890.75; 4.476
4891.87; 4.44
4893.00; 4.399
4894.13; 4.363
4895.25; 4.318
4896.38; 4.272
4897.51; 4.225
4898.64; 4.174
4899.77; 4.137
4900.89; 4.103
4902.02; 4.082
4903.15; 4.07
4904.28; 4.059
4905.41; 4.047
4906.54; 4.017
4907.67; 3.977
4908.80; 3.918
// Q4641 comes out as 0.19 mag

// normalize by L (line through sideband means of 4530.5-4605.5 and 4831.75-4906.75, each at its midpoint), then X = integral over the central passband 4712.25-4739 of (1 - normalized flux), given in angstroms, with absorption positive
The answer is 7.0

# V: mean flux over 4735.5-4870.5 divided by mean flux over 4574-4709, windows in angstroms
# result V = 1.77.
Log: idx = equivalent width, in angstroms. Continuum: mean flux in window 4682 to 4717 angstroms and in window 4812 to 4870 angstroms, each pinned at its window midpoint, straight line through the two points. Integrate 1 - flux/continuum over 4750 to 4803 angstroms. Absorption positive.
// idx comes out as 7.4 angstroms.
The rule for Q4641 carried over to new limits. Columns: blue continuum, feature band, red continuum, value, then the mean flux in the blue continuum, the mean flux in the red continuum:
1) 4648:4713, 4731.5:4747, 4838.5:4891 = 0.12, 2.7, 6.26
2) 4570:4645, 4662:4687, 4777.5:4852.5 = 0.37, 3.01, 5.28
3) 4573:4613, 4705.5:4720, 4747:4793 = 0.11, 3.1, 4.03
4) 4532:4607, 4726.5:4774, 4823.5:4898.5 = 0.33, 3.09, 6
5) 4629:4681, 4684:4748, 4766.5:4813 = 0.03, 2.49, 4.35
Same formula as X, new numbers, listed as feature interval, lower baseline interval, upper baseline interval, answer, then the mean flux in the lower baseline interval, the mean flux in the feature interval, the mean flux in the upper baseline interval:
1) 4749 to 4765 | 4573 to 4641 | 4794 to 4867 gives 3.7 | 3.06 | 3.78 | 5.84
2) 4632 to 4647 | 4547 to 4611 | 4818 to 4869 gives 4.6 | 3.04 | 2.66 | 6.46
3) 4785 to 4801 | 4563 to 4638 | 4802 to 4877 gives 2.6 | 3.03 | 4.58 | 6.03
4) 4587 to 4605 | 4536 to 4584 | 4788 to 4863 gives 1.6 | 3.04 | 3.11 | 5.68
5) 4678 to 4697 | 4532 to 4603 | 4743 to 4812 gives 4.1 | 3.08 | 2.89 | 4.14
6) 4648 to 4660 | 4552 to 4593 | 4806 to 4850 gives 5.4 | 2.99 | 2.11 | 5.7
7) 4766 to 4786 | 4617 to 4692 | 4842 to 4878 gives 3.9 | 2.65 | 4.09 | 6.76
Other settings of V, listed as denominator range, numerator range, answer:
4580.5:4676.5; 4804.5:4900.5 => 2.06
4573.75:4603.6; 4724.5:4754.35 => 1.12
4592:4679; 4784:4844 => 1.88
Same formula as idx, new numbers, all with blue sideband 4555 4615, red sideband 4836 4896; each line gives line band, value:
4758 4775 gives 3.9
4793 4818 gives 3.9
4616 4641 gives 3.6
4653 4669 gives 6.5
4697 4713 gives 4.3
